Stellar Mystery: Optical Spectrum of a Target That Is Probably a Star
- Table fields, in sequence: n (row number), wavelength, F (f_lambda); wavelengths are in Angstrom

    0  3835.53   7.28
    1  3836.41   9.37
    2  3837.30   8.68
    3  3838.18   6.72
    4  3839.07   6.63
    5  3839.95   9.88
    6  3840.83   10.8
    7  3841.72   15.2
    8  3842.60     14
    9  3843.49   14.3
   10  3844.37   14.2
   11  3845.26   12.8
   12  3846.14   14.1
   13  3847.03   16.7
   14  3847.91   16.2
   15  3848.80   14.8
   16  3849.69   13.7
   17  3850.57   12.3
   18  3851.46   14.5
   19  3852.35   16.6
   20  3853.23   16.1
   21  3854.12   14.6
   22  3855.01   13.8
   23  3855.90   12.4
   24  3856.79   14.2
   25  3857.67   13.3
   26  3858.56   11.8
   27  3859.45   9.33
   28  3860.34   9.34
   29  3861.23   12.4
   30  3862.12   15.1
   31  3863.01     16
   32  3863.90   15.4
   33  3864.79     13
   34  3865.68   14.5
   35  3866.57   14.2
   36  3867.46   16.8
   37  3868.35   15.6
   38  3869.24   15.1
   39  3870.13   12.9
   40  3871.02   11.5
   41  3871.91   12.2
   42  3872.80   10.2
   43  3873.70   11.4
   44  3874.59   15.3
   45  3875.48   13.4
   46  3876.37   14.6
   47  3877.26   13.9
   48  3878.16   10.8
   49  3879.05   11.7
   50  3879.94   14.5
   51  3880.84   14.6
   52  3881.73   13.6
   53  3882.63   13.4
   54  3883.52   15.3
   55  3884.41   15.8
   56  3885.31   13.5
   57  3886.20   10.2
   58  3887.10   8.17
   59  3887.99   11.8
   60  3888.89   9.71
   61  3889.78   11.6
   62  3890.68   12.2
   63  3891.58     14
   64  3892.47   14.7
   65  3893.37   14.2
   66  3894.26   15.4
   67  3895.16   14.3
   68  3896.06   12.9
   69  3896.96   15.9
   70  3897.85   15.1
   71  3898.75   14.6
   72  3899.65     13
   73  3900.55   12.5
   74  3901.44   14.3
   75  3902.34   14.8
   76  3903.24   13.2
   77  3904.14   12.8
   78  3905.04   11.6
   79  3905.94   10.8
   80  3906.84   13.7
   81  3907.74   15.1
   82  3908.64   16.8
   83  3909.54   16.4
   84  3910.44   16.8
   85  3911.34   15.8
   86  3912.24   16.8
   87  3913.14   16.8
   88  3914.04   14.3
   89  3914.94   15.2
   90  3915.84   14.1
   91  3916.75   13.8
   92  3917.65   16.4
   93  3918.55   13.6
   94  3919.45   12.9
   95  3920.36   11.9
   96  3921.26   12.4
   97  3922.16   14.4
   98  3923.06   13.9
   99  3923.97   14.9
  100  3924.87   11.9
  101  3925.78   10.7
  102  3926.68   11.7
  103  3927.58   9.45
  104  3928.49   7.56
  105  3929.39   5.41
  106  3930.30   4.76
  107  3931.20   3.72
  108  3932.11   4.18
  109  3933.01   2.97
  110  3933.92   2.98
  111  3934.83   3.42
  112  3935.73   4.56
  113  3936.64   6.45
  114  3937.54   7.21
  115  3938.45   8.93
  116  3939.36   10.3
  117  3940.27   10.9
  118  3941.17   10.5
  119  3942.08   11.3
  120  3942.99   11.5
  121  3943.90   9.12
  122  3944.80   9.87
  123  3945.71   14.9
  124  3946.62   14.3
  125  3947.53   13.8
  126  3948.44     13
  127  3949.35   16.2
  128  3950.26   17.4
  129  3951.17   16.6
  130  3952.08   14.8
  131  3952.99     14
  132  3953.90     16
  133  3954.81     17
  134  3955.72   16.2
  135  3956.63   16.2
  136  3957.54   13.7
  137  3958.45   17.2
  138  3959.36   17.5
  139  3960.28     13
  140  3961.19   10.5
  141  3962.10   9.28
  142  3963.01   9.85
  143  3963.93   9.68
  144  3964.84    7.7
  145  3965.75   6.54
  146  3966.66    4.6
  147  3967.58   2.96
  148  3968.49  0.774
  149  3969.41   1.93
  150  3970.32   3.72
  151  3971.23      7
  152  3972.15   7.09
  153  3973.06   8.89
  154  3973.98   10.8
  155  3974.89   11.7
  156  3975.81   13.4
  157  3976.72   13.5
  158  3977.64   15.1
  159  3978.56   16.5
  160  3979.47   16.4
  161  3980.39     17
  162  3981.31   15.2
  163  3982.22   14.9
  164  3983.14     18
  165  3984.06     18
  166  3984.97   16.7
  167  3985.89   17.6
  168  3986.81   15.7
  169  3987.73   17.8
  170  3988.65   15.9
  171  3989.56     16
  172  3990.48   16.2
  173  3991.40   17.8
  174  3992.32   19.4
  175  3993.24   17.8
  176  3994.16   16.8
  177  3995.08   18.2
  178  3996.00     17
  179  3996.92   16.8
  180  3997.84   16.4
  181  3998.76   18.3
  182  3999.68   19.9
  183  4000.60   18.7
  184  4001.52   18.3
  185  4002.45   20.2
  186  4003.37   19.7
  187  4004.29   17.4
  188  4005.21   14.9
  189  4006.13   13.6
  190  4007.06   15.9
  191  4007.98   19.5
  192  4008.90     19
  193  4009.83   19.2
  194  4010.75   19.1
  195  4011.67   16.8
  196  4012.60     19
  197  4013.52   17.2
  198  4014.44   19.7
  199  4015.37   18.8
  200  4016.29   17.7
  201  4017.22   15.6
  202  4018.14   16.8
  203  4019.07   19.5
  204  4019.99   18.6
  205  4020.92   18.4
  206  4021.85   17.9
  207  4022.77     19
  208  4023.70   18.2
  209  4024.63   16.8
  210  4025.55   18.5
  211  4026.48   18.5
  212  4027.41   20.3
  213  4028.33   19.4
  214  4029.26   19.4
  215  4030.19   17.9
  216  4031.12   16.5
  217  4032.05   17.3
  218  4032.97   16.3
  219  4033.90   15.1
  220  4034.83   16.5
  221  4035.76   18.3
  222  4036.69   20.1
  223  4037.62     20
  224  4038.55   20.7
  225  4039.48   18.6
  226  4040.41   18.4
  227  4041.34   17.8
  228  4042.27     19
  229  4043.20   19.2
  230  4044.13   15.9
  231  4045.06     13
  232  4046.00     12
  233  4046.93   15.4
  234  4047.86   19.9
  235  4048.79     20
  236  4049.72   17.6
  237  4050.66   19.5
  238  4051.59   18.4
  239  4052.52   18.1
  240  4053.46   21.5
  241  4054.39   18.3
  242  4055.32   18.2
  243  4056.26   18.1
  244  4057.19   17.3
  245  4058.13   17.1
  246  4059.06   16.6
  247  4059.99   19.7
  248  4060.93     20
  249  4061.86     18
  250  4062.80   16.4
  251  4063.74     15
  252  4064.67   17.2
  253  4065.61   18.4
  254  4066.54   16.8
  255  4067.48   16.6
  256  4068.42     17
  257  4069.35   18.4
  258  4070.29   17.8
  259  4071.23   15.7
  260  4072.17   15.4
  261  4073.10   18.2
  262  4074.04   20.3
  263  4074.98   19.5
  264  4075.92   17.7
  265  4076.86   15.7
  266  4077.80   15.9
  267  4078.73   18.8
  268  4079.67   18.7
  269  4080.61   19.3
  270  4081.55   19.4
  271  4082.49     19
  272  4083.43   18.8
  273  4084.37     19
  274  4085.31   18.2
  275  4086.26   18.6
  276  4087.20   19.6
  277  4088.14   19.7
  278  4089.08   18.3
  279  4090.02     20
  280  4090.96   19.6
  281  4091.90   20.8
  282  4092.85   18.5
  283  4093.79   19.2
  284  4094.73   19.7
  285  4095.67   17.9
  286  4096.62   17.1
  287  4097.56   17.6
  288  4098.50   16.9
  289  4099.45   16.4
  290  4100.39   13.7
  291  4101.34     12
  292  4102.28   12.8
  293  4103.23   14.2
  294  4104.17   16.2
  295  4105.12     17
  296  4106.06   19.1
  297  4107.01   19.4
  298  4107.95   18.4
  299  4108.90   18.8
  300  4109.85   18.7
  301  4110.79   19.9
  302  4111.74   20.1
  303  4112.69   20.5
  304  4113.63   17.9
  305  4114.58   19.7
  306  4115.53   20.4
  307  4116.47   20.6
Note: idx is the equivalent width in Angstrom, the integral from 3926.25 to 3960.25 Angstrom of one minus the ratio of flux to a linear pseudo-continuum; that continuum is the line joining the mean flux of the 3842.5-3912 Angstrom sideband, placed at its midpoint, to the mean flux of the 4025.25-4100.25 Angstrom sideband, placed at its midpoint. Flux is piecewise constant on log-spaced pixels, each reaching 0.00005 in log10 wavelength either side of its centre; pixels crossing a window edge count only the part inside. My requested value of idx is 9.61 Angstrom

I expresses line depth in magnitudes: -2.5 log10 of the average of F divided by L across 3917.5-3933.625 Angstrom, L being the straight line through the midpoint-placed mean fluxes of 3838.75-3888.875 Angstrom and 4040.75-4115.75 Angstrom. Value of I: 0.417 mag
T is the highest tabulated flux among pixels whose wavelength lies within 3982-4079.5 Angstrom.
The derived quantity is 21.5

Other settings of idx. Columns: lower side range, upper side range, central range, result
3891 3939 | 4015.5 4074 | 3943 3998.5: 4.0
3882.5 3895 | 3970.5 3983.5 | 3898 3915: -2.1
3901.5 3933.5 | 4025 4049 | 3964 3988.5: 5.8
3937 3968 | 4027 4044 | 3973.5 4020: -4.8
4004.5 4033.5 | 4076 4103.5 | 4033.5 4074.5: 0.2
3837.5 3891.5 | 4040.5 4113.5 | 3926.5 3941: 8.1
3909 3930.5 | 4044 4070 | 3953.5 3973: 6.1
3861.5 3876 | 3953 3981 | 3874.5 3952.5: 2.0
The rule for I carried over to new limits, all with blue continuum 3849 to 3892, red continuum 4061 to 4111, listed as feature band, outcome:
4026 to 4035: -0.07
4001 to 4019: -0.11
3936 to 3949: 0.34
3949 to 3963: 0.01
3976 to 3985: -0.03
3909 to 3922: -0.05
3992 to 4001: -0.13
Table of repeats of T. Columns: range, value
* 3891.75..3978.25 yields 17.5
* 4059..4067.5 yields 20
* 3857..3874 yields 16.8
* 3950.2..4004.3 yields 20.2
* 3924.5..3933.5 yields 11.9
